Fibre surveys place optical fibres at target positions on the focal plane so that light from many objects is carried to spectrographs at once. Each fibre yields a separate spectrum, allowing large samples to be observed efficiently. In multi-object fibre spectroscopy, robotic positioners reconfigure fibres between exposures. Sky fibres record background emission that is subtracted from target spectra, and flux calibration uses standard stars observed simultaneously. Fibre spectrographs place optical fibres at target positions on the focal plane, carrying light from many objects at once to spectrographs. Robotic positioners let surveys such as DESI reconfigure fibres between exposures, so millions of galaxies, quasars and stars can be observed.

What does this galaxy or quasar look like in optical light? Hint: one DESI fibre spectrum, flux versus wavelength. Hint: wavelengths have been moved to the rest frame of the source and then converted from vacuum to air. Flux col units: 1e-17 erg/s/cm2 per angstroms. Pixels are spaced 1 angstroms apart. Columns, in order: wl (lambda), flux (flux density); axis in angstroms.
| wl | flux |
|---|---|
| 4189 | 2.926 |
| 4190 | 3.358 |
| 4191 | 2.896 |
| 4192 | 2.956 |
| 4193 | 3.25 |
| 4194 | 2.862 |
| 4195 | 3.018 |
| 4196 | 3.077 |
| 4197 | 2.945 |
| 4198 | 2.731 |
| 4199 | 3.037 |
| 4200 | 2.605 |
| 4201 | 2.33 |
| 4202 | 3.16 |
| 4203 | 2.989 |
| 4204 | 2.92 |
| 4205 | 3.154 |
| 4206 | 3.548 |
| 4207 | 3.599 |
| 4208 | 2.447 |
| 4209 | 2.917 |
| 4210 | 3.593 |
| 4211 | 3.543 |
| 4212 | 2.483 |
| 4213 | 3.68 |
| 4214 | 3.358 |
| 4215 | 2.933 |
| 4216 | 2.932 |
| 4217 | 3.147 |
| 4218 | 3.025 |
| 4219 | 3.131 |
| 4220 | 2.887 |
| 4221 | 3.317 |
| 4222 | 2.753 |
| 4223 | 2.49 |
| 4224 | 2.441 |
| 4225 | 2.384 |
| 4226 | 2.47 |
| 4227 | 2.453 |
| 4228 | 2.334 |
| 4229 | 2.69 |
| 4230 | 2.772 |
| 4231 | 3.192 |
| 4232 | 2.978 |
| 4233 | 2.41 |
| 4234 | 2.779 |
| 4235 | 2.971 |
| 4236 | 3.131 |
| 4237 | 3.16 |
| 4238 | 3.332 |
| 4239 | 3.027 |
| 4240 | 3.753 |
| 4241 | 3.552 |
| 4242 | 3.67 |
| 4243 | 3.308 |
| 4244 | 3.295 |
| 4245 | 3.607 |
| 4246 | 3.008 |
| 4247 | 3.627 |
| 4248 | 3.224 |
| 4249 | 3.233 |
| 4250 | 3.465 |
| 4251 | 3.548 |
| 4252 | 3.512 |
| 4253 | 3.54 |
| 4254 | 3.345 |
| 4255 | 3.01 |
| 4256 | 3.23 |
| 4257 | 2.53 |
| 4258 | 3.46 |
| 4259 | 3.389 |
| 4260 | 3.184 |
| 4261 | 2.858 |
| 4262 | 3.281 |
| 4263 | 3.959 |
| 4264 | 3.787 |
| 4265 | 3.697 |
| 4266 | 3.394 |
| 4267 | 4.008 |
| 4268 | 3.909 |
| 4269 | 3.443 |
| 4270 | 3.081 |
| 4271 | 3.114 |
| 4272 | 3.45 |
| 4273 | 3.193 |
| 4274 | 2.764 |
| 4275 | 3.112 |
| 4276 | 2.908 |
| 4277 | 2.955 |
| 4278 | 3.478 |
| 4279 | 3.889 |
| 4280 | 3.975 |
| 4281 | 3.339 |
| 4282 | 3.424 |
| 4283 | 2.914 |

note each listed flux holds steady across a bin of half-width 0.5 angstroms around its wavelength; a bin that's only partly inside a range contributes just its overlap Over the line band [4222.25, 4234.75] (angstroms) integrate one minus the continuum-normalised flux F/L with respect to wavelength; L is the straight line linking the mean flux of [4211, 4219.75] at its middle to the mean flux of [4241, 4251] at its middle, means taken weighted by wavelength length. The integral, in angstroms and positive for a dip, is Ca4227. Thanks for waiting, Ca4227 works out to 2.35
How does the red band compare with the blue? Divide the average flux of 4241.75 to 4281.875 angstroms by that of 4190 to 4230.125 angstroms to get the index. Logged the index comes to 1.15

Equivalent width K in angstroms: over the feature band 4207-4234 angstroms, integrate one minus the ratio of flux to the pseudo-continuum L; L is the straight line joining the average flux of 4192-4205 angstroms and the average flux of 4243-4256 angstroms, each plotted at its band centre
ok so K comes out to 1.9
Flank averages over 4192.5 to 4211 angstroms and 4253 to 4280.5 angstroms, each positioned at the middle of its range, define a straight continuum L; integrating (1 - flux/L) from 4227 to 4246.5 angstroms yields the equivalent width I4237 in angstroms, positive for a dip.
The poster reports 0.7 angstroms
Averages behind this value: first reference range 3.02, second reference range 3.35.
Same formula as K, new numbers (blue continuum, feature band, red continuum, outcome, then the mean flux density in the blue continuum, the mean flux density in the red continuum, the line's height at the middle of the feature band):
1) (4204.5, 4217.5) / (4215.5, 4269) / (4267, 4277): 0.83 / 3.18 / 3.25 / 3.21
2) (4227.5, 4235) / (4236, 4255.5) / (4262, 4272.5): -1.88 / 2.75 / 3.57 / 3.08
